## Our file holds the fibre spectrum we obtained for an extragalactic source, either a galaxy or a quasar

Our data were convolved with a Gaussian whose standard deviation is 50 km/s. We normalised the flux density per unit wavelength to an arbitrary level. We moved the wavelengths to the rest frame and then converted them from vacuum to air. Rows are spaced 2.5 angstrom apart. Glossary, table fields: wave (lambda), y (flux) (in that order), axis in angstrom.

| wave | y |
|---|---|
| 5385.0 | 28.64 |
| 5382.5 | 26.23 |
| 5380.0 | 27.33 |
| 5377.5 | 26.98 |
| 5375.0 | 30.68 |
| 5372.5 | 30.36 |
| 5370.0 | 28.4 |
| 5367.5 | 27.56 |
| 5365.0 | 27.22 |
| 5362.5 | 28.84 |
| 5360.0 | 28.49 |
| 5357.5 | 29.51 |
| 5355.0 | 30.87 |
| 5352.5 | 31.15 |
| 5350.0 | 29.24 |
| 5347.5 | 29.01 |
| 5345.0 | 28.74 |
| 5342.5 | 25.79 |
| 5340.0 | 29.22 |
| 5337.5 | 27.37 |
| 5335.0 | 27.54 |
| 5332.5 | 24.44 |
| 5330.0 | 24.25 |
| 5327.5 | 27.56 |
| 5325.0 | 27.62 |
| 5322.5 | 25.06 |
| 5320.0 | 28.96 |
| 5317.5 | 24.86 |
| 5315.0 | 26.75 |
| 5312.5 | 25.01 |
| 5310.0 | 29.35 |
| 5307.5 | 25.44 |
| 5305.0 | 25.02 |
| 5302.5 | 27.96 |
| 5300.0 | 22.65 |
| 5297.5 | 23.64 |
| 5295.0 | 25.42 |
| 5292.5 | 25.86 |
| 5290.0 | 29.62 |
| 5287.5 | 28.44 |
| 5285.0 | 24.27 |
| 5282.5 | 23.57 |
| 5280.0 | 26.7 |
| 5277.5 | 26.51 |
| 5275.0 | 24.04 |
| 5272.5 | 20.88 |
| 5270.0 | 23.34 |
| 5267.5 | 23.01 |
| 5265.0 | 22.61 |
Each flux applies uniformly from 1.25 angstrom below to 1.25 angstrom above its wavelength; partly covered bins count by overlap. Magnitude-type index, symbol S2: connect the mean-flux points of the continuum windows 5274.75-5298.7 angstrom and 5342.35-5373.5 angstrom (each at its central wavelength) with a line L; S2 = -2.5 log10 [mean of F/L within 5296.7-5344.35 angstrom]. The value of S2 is 0.043 mag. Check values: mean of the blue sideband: 25.9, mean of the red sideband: 29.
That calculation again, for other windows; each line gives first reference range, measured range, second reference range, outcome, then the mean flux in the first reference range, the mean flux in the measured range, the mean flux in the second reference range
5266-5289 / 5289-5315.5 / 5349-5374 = 0.00 mag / 24.6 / 26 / 29.2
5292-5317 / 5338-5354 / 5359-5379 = -0.05 mag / 25.7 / 28.8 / 28.6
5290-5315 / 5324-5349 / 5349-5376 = 0.03 mag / 25.9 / 27.2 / 29.3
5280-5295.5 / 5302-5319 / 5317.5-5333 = 0.00 mag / 26.3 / 26.3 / 26.3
